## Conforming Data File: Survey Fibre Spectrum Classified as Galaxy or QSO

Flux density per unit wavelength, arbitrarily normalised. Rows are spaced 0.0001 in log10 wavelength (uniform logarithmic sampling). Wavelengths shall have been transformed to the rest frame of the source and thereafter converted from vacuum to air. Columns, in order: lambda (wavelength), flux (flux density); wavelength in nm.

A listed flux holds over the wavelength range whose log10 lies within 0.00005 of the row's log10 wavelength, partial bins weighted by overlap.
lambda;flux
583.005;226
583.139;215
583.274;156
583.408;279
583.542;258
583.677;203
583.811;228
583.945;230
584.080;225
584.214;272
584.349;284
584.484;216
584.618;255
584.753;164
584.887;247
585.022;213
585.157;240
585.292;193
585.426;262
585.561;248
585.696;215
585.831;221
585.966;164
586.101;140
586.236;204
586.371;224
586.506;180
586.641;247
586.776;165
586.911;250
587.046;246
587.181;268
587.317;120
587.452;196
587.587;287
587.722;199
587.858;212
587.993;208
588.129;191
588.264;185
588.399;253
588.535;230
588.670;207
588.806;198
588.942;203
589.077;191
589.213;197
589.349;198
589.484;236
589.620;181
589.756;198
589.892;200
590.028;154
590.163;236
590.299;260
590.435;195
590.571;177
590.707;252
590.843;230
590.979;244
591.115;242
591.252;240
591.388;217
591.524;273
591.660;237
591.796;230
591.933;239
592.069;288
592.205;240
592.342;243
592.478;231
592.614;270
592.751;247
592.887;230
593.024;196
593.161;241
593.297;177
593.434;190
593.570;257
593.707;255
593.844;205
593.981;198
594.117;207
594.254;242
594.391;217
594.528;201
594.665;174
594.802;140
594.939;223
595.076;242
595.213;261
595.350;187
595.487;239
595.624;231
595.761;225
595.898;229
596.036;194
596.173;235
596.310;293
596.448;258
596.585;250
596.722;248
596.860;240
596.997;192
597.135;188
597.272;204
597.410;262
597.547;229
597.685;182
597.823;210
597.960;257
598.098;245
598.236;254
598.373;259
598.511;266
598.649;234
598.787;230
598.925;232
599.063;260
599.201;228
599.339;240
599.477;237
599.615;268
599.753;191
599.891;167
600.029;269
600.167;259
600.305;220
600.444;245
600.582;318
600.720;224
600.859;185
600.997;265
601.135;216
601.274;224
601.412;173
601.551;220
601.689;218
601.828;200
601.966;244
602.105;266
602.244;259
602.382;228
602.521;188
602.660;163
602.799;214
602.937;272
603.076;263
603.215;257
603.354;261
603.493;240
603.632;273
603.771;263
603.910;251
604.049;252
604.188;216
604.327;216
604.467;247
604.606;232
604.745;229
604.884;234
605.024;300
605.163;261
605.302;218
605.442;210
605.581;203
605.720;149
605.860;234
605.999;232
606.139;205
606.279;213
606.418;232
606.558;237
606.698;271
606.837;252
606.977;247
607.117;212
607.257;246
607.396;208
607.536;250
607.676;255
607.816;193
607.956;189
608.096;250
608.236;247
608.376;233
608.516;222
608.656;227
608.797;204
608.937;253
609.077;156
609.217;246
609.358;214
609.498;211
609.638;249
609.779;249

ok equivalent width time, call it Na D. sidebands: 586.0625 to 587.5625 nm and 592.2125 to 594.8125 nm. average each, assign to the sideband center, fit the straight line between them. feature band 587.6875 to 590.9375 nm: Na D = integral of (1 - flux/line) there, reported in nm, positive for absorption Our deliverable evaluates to 0.052 nm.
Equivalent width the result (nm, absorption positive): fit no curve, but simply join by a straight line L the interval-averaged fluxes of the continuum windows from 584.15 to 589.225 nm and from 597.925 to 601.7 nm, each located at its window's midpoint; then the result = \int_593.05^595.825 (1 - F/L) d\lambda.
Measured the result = 0.15 nm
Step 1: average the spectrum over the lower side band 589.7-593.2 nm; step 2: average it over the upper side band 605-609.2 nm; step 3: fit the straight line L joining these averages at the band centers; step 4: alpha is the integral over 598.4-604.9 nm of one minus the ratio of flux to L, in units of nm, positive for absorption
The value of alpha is -0.21 nm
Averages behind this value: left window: 231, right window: 226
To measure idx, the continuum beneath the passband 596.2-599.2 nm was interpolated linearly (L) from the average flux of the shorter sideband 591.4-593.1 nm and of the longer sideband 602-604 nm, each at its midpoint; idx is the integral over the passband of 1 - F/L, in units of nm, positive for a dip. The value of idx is 0.07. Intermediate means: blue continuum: 243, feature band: 237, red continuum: 243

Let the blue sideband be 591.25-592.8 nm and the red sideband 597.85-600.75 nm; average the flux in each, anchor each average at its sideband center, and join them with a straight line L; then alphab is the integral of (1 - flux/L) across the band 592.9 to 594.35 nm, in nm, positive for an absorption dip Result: 0.17 nm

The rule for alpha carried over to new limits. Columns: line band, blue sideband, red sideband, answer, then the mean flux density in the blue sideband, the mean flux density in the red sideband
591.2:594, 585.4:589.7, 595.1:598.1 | -0.17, 210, 230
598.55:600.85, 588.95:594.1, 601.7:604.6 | -0.04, 224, 238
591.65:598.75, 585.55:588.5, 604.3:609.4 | -0.38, 210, 228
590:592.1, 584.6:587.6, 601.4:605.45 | -0.12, 213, 237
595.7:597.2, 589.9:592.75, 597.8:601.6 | 0.02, 234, 236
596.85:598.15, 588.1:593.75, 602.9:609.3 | 0.04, 223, 234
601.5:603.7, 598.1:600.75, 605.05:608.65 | 0.01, 243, 228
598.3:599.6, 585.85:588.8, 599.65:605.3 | -0.08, 208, 236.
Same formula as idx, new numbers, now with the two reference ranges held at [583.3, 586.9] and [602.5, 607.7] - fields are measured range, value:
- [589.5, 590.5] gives 0.09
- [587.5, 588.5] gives 0.02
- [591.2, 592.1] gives -0.07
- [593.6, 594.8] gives 0.09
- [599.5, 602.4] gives 0.01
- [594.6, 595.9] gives 0.08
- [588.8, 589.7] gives 0.10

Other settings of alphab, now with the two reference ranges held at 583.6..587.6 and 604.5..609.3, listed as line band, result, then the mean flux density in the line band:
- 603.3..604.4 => -0.094 nm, 246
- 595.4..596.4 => -0.050 nm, 235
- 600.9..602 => 0.037 nm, 218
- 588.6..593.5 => -0.007 nm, 222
